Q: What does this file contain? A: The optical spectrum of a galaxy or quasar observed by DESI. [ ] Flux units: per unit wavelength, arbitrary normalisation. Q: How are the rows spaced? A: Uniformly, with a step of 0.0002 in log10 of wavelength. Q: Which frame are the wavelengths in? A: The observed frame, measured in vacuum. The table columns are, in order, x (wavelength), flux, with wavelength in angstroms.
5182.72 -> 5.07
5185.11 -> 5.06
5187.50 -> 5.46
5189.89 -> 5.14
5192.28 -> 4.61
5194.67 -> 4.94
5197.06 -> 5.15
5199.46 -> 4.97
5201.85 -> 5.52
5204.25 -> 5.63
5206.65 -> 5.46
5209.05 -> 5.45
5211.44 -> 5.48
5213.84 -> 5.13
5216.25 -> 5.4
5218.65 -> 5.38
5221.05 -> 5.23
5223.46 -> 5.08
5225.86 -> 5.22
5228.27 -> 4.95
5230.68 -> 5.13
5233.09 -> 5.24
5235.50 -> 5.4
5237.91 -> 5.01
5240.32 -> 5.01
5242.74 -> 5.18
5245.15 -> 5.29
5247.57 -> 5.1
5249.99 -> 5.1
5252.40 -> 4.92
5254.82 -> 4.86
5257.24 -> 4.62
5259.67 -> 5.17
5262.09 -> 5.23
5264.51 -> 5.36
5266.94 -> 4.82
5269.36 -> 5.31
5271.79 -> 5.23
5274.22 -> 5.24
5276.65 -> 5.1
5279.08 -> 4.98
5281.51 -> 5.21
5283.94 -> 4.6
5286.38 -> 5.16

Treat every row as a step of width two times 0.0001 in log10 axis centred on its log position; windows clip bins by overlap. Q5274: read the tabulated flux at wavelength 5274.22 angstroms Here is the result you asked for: 5.24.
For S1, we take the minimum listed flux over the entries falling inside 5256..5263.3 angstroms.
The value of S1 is 4.62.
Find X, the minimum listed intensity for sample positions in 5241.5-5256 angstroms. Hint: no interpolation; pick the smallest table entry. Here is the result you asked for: 4.86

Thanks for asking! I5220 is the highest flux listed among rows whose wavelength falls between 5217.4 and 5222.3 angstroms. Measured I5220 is 5.38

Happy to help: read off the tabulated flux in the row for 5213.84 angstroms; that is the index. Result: 5.13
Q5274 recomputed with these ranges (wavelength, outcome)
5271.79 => 5.23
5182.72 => 5.07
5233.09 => 5.24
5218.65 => 5.38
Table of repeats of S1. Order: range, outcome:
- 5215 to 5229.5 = 4.95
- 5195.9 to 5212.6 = 4.97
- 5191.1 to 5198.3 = 4.61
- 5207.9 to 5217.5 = 5.13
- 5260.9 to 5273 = 4.82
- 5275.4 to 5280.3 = 4.98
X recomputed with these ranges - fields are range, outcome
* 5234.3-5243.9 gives 5.01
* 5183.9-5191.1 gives 5.06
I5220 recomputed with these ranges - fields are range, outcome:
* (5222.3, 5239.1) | 5.4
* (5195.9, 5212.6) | 5.63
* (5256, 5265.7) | 5.36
